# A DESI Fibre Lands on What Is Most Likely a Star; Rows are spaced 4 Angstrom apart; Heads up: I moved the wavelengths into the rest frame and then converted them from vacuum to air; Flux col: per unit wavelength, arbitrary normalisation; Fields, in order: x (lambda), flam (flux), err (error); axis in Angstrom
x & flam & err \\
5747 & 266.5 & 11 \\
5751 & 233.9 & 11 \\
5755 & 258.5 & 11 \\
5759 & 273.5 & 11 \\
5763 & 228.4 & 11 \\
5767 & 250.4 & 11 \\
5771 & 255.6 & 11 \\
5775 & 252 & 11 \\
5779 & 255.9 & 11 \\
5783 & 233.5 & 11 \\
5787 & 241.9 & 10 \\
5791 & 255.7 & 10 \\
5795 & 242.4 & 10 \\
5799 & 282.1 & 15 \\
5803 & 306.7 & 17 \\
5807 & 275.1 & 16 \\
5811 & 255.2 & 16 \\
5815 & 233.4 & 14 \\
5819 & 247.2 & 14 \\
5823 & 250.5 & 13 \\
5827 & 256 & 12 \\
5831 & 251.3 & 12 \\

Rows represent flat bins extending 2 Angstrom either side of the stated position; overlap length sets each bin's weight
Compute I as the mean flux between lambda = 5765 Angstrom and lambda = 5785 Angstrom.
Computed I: 249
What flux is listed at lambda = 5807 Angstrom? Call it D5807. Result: 275.1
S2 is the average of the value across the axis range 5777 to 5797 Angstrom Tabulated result 246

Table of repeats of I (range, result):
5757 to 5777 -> 252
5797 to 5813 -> 280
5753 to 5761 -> 266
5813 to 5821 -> 240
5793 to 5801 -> 262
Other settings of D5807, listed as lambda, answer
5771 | 255.6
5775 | 252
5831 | 251.3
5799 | 282.1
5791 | 255.7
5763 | 228.4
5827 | 256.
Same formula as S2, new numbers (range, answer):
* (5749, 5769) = 249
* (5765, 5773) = 253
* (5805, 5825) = 252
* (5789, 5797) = 249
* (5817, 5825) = 249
